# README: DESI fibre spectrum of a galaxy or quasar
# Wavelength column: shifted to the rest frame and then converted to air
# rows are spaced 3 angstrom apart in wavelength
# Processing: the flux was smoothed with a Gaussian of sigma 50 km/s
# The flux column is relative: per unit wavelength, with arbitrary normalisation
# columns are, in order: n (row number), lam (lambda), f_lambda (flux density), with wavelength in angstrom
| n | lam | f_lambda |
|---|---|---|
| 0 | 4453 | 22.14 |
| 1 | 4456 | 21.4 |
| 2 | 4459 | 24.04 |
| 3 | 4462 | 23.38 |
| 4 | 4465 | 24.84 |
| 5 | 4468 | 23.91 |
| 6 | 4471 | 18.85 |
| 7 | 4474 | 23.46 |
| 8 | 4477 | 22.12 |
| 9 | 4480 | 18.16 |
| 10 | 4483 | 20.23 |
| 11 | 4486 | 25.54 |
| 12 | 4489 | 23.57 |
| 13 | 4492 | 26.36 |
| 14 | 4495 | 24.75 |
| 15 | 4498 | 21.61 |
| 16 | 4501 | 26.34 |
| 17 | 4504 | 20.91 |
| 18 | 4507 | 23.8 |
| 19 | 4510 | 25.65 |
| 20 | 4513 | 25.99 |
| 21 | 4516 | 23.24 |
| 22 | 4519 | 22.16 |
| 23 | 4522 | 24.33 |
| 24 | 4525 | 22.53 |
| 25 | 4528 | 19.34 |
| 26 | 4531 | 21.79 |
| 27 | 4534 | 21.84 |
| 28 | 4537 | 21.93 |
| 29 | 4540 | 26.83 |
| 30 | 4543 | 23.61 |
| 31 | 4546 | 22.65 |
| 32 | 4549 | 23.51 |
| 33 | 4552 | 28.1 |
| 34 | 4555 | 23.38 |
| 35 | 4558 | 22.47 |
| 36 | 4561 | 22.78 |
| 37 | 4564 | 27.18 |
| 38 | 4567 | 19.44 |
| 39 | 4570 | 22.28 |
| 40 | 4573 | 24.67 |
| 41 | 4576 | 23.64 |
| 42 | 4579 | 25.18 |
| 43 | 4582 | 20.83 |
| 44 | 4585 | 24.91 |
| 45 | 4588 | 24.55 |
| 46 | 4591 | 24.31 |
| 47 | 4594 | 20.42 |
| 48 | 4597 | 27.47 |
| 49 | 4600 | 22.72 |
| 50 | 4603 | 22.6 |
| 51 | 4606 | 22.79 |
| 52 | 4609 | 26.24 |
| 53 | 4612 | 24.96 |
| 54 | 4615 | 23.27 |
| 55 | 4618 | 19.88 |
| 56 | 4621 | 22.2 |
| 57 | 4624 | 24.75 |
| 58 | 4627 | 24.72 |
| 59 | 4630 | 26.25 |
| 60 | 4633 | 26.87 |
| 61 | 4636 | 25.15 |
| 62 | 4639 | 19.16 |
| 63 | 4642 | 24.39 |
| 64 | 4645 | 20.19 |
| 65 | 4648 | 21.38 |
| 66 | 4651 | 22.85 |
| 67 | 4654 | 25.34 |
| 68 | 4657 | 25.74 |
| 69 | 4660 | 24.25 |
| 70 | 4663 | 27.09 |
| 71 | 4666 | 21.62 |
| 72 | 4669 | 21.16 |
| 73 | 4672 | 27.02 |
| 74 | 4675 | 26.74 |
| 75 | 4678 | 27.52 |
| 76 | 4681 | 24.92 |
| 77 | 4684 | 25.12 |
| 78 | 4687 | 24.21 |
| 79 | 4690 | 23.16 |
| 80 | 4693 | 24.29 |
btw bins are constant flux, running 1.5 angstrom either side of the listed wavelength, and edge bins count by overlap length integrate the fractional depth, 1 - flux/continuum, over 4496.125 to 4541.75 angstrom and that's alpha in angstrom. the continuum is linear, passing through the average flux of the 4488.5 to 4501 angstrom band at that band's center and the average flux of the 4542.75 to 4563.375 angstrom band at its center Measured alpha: 1.8 angstrom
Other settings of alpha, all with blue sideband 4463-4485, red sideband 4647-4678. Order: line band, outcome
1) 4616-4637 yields -0.2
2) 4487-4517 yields -2.8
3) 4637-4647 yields 1.1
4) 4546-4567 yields -1.0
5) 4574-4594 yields -0.2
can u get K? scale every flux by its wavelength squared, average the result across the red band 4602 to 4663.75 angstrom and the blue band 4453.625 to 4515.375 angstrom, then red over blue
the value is 1.09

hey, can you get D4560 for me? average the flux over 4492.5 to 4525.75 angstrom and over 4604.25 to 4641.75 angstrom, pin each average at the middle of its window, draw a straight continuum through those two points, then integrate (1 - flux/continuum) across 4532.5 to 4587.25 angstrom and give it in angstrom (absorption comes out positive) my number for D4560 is 0.5 angstrom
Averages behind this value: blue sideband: 23.9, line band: 23.6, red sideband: 23.9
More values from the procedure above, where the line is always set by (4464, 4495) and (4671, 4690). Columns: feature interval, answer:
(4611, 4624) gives 1.1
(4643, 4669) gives 1.9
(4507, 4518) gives -0.7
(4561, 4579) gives 0.4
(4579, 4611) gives 0.9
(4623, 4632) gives -0.2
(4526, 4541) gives 0.9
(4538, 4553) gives -0.6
